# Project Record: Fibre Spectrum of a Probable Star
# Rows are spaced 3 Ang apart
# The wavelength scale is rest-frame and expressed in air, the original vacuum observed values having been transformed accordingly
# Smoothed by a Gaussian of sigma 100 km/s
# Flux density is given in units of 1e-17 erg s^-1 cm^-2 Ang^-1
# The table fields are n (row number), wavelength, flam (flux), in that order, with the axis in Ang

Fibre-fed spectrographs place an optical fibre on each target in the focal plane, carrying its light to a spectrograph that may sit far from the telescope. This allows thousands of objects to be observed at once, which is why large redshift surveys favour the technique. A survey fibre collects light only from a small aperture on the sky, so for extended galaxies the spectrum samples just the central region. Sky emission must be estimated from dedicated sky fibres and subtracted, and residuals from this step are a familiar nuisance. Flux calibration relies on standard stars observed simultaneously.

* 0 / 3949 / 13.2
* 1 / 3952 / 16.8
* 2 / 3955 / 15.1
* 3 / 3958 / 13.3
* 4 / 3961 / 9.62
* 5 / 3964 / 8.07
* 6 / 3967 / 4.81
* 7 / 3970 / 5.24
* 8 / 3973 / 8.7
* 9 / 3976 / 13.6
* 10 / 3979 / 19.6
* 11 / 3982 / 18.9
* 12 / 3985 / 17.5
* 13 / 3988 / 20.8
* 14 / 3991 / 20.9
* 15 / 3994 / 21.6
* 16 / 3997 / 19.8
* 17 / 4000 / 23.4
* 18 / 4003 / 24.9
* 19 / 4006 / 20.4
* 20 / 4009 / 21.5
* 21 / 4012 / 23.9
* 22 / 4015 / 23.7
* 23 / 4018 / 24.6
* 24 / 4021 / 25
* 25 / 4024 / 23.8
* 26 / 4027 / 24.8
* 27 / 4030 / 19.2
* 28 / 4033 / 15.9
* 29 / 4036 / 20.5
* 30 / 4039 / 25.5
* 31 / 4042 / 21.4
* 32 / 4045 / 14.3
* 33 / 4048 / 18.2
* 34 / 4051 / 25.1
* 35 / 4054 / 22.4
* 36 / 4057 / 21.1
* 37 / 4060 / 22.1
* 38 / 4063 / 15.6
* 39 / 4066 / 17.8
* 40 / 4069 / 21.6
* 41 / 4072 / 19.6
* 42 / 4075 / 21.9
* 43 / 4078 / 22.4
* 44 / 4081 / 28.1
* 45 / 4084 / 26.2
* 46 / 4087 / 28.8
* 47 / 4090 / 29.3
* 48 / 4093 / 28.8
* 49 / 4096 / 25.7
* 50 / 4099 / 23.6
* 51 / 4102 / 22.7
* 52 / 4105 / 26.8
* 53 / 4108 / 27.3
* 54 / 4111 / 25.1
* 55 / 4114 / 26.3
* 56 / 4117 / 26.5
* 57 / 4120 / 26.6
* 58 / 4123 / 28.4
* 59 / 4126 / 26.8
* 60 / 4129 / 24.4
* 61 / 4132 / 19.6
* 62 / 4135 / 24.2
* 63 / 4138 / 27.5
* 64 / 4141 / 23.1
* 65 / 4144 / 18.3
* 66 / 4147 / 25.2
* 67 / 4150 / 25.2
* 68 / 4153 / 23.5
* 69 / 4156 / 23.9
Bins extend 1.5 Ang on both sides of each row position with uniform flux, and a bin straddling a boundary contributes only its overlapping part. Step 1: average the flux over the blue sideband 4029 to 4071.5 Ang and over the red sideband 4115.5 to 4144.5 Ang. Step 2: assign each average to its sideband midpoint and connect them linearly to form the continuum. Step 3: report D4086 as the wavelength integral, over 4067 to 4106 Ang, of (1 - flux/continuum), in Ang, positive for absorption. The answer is -4.8 Ang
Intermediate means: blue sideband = 20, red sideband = 24.8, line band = 24.9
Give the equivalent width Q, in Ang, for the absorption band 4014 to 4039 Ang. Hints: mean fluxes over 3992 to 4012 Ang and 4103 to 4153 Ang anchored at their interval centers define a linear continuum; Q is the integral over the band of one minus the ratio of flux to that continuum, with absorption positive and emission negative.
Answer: 0.3 Ang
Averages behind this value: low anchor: 22.1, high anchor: 25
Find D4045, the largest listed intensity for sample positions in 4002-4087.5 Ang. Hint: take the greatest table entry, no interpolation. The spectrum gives 28.8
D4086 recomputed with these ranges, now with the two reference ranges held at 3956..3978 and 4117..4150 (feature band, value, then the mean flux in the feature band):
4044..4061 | -3.4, 20.7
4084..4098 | -4.8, 27.8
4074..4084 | -2.5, 24.6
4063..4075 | -0.5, 19.4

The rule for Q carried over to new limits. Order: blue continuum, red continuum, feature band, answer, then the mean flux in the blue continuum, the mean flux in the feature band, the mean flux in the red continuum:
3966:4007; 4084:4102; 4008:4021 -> -2.6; 17.3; 23.7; 26.8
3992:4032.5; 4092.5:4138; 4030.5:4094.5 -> 5.1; 22.6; 22.2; 25.5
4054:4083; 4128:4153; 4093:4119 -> -3.8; 21.3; 25.7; 23.4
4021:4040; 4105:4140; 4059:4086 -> 2.0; 21.8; 21.8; 25.7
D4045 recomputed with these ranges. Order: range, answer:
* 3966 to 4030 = 25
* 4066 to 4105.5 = 29.3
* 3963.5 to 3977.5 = 13.6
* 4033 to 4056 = 25.5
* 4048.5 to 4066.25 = 25.1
